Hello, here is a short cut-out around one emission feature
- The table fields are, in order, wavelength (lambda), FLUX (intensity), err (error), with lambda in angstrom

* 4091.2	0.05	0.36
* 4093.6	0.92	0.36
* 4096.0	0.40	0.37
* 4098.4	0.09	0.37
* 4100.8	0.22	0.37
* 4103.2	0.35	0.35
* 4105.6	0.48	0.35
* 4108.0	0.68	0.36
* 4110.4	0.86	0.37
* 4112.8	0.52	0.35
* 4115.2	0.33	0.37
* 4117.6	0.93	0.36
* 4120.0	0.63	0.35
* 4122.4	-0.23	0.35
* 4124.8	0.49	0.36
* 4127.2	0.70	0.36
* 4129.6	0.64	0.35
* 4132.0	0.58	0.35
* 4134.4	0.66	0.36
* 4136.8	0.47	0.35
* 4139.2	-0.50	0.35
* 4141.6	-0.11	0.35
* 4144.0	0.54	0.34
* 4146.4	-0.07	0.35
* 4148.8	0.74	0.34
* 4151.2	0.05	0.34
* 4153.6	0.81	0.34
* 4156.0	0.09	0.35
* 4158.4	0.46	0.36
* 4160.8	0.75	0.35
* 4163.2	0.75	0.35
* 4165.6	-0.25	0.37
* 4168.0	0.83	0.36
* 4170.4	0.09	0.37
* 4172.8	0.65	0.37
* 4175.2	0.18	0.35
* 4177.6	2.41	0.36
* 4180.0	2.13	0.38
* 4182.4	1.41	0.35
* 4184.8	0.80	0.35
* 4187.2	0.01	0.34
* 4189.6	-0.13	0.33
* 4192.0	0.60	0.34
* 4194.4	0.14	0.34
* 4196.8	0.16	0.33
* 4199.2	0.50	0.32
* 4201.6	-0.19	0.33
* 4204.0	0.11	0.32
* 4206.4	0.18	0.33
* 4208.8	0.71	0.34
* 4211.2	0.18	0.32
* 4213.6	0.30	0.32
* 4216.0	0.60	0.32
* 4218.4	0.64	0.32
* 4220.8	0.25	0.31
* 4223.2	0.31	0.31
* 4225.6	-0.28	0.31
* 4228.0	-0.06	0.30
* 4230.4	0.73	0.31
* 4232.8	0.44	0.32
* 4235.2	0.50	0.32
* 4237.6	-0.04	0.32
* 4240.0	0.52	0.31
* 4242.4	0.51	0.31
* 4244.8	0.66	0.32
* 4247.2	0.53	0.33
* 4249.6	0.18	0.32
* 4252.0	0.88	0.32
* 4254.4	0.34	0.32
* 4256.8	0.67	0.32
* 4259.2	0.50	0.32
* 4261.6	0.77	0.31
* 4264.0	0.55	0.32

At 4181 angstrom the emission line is [O II] 3727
